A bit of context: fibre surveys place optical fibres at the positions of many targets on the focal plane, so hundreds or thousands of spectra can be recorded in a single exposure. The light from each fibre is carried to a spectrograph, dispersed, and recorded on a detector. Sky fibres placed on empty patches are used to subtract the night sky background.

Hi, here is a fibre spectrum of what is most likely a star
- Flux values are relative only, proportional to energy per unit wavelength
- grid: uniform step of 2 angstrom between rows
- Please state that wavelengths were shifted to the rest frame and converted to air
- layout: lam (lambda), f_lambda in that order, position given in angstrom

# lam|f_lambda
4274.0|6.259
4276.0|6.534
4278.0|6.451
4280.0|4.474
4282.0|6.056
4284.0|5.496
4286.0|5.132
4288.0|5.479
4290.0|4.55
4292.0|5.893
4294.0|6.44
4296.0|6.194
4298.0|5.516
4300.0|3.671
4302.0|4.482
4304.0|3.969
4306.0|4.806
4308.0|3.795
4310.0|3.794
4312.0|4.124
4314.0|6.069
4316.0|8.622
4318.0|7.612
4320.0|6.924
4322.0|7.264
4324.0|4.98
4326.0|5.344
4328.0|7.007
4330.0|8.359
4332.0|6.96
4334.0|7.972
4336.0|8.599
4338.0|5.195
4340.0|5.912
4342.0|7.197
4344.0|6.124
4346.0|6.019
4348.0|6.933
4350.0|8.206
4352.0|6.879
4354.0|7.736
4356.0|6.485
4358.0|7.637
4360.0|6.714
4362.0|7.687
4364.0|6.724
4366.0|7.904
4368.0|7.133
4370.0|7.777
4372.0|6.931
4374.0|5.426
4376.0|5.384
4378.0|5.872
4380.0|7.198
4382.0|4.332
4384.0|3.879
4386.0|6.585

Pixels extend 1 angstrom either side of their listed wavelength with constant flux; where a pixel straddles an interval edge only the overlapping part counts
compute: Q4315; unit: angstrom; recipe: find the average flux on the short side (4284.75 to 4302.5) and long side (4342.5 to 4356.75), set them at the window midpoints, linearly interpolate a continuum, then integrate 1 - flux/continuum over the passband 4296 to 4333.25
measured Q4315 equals 1.09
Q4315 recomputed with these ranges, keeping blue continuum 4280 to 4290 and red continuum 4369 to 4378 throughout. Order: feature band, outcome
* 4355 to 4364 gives -1.3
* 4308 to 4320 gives -0.6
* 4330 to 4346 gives -2.6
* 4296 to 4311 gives 3.0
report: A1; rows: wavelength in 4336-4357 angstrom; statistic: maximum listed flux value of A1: 8.599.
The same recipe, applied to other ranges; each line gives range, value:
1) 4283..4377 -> 8.622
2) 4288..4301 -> 6.44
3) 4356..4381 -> 7.904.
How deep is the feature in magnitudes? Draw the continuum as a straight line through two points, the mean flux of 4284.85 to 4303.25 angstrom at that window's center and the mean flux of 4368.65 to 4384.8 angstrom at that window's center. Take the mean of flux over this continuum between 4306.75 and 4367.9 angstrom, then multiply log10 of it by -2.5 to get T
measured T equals -0.19 mag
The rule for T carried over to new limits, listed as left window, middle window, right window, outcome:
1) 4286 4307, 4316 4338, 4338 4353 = -0.17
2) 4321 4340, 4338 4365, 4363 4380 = -0.02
